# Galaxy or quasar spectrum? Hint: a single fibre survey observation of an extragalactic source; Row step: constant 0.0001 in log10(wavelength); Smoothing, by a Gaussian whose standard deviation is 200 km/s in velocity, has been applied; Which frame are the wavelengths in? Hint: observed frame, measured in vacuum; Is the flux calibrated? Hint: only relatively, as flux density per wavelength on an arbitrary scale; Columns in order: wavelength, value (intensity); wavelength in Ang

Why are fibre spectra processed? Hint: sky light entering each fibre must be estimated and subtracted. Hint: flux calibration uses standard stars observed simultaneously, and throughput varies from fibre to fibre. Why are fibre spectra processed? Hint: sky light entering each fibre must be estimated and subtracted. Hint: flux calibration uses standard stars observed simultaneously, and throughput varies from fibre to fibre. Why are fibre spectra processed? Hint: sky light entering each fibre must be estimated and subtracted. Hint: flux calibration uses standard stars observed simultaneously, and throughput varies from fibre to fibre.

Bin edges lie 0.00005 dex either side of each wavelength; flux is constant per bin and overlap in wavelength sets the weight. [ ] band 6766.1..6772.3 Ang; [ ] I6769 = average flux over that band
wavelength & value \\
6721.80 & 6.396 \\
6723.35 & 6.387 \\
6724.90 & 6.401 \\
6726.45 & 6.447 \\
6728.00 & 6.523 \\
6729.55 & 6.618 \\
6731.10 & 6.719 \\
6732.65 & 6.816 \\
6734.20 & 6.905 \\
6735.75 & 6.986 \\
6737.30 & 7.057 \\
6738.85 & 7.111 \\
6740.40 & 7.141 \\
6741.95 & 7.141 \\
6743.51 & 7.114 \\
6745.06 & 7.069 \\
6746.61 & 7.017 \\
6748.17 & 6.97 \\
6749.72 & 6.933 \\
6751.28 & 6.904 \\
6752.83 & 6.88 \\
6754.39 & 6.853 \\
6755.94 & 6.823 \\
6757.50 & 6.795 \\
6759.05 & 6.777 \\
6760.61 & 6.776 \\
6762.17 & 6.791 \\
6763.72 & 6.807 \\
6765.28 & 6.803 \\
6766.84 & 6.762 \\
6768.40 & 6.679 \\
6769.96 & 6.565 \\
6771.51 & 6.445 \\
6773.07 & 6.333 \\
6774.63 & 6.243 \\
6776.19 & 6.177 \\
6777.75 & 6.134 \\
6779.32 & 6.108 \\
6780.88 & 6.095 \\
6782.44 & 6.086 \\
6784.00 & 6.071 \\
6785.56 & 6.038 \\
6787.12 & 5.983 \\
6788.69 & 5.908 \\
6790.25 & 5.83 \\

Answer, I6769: 6.62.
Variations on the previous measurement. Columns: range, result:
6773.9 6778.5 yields 6.19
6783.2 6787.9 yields 6.04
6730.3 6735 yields 6.81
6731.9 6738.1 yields 6.95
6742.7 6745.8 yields 7.08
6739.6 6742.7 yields 7.15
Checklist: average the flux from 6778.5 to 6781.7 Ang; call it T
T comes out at 6.09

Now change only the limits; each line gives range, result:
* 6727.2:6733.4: 6.67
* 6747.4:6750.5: 6.95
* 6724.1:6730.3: 6.49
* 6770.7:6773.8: 6.41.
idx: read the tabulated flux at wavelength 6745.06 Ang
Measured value 7.069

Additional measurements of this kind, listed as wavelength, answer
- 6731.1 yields 6.719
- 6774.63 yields 6.243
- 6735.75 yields 6.986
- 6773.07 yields 6.333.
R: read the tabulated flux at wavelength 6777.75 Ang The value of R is 6.134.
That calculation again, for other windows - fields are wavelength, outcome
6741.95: 7.141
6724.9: 6.401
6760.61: 6.776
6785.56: 6.038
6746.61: 7.017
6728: 6.523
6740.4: 7.141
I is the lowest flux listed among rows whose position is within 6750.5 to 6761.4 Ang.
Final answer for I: 6.776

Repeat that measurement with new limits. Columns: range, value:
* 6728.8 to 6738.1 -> 6.618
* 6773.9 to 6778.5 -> 6.134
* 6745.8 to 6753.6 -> 6.88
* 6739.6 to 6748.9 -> 6.97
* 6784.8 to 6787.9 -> 5.983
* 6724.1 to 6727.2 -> 6.401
